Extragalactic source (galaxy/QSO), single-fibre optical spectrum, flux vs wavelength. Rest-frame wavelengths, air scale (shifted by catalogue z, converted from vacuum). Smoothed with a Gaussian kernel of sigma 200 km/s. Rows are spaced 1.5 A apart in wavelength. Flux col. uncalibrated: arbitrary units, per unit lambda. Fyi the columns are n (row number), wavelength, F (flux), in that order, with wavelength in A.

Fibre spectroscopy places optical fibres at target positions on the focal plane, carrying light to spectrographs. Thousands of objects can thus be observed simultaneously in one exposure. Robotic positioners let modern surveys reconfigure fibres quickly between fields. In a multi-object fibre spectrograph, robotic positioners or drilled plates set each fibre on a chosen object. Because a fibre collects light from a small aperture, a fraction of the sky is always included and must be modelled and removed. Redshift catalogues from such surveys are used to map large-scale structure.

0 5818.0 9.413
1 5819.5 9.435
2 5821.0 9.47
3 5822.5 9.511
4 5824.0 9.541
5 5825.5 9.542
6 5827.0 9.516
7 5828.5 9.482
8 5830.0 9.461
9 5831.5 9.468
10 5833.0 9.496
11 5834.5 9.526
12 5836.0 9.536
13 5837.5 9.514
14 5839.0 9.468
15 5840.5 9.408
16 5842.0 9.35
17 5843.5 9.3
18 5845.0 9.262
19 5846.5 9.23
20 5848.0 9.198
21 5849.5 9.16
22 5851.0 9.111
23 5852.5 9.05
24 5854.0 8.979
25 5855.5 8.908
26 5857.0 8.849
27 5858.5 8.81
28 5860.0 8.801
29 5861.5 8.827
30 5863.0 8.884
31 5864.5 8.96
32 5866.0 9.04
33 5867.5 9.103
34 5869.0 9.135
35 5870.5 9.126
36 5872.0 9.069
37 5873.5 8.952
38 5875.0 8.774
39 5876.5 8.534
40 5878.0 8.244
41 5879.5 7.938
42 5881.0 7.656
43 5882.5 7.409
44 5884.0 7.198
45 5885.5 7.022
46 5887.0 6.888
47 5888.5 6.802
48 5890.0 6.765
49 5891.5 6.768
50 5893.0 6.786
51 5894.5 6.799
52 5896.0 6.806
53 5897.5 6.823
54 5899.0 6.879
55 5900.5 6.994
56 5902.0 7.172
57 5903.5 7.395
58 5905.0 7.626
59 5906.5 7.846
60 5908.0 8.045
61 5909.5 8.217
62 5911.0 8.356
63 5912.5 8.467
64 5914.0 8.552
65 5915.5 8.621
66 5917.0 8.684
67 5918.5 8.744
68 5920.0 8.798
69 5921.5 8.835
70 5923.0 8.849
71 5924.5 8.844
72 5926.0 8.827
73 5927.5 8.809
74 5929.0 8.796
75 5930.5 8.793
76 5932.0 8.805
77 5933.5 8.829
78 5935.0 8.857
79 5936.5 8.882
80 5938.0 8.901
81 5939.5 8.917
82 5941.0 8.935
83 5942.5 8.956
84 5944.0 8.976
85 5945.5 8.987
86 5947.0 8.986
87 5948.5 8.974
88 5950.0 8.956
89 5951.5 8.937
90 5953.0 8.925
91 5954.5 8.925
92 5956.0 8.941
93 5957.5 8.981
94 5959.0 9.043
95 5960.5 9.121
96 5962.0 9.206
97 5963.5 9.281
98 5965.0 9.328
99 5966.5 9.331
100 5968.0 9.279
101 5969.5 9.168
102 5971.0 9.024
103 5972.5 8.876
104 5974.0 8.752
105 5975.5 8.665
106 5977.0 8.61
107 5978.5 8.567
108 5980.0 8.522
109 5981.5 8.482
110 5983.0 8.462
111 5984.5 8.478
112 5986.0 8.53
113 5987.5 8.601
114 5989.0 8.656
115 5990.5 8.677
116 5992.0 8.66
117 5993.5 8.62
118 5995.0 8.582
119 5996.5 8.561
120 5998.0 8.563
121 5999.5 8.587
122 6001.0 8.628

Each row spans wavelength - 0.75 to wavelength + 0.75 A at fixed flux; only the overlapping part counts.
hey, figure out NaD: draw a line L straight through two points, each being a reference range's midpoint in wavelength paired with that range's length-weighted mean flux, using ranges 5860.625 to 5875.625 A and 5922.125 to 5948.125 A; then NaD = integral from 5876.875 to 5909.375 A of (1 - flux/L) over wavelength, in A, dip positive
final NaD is 6.11 A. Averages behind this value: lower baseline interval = 8.99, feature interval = 7.27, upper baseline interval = 8.88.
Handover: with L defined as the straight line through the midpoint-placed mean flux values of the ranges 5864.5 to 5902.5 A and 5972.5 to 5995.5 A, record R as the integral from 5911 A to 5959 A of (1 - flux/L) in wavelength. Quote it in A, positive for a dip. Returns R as -3.9 A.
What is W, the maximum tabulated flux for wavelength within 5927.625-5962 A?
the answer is 9.206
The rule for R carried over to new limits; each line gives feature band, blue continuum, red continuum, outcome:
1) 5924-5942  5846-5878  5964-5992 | 0.0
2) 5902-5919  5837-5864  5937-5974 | 1.7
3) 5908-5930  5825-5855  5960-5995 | 0.9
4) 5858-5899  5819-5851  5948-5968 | 5.9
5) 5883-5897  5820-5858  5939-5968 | 3.5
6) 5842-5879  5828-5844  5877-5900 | -2.7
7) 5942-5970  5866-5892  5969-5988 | -1.8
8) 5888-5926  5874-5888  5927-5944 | 2.3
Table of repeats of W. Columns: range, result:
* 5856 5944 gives 9.135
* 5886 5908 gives 8.045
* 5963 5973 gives 9.331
